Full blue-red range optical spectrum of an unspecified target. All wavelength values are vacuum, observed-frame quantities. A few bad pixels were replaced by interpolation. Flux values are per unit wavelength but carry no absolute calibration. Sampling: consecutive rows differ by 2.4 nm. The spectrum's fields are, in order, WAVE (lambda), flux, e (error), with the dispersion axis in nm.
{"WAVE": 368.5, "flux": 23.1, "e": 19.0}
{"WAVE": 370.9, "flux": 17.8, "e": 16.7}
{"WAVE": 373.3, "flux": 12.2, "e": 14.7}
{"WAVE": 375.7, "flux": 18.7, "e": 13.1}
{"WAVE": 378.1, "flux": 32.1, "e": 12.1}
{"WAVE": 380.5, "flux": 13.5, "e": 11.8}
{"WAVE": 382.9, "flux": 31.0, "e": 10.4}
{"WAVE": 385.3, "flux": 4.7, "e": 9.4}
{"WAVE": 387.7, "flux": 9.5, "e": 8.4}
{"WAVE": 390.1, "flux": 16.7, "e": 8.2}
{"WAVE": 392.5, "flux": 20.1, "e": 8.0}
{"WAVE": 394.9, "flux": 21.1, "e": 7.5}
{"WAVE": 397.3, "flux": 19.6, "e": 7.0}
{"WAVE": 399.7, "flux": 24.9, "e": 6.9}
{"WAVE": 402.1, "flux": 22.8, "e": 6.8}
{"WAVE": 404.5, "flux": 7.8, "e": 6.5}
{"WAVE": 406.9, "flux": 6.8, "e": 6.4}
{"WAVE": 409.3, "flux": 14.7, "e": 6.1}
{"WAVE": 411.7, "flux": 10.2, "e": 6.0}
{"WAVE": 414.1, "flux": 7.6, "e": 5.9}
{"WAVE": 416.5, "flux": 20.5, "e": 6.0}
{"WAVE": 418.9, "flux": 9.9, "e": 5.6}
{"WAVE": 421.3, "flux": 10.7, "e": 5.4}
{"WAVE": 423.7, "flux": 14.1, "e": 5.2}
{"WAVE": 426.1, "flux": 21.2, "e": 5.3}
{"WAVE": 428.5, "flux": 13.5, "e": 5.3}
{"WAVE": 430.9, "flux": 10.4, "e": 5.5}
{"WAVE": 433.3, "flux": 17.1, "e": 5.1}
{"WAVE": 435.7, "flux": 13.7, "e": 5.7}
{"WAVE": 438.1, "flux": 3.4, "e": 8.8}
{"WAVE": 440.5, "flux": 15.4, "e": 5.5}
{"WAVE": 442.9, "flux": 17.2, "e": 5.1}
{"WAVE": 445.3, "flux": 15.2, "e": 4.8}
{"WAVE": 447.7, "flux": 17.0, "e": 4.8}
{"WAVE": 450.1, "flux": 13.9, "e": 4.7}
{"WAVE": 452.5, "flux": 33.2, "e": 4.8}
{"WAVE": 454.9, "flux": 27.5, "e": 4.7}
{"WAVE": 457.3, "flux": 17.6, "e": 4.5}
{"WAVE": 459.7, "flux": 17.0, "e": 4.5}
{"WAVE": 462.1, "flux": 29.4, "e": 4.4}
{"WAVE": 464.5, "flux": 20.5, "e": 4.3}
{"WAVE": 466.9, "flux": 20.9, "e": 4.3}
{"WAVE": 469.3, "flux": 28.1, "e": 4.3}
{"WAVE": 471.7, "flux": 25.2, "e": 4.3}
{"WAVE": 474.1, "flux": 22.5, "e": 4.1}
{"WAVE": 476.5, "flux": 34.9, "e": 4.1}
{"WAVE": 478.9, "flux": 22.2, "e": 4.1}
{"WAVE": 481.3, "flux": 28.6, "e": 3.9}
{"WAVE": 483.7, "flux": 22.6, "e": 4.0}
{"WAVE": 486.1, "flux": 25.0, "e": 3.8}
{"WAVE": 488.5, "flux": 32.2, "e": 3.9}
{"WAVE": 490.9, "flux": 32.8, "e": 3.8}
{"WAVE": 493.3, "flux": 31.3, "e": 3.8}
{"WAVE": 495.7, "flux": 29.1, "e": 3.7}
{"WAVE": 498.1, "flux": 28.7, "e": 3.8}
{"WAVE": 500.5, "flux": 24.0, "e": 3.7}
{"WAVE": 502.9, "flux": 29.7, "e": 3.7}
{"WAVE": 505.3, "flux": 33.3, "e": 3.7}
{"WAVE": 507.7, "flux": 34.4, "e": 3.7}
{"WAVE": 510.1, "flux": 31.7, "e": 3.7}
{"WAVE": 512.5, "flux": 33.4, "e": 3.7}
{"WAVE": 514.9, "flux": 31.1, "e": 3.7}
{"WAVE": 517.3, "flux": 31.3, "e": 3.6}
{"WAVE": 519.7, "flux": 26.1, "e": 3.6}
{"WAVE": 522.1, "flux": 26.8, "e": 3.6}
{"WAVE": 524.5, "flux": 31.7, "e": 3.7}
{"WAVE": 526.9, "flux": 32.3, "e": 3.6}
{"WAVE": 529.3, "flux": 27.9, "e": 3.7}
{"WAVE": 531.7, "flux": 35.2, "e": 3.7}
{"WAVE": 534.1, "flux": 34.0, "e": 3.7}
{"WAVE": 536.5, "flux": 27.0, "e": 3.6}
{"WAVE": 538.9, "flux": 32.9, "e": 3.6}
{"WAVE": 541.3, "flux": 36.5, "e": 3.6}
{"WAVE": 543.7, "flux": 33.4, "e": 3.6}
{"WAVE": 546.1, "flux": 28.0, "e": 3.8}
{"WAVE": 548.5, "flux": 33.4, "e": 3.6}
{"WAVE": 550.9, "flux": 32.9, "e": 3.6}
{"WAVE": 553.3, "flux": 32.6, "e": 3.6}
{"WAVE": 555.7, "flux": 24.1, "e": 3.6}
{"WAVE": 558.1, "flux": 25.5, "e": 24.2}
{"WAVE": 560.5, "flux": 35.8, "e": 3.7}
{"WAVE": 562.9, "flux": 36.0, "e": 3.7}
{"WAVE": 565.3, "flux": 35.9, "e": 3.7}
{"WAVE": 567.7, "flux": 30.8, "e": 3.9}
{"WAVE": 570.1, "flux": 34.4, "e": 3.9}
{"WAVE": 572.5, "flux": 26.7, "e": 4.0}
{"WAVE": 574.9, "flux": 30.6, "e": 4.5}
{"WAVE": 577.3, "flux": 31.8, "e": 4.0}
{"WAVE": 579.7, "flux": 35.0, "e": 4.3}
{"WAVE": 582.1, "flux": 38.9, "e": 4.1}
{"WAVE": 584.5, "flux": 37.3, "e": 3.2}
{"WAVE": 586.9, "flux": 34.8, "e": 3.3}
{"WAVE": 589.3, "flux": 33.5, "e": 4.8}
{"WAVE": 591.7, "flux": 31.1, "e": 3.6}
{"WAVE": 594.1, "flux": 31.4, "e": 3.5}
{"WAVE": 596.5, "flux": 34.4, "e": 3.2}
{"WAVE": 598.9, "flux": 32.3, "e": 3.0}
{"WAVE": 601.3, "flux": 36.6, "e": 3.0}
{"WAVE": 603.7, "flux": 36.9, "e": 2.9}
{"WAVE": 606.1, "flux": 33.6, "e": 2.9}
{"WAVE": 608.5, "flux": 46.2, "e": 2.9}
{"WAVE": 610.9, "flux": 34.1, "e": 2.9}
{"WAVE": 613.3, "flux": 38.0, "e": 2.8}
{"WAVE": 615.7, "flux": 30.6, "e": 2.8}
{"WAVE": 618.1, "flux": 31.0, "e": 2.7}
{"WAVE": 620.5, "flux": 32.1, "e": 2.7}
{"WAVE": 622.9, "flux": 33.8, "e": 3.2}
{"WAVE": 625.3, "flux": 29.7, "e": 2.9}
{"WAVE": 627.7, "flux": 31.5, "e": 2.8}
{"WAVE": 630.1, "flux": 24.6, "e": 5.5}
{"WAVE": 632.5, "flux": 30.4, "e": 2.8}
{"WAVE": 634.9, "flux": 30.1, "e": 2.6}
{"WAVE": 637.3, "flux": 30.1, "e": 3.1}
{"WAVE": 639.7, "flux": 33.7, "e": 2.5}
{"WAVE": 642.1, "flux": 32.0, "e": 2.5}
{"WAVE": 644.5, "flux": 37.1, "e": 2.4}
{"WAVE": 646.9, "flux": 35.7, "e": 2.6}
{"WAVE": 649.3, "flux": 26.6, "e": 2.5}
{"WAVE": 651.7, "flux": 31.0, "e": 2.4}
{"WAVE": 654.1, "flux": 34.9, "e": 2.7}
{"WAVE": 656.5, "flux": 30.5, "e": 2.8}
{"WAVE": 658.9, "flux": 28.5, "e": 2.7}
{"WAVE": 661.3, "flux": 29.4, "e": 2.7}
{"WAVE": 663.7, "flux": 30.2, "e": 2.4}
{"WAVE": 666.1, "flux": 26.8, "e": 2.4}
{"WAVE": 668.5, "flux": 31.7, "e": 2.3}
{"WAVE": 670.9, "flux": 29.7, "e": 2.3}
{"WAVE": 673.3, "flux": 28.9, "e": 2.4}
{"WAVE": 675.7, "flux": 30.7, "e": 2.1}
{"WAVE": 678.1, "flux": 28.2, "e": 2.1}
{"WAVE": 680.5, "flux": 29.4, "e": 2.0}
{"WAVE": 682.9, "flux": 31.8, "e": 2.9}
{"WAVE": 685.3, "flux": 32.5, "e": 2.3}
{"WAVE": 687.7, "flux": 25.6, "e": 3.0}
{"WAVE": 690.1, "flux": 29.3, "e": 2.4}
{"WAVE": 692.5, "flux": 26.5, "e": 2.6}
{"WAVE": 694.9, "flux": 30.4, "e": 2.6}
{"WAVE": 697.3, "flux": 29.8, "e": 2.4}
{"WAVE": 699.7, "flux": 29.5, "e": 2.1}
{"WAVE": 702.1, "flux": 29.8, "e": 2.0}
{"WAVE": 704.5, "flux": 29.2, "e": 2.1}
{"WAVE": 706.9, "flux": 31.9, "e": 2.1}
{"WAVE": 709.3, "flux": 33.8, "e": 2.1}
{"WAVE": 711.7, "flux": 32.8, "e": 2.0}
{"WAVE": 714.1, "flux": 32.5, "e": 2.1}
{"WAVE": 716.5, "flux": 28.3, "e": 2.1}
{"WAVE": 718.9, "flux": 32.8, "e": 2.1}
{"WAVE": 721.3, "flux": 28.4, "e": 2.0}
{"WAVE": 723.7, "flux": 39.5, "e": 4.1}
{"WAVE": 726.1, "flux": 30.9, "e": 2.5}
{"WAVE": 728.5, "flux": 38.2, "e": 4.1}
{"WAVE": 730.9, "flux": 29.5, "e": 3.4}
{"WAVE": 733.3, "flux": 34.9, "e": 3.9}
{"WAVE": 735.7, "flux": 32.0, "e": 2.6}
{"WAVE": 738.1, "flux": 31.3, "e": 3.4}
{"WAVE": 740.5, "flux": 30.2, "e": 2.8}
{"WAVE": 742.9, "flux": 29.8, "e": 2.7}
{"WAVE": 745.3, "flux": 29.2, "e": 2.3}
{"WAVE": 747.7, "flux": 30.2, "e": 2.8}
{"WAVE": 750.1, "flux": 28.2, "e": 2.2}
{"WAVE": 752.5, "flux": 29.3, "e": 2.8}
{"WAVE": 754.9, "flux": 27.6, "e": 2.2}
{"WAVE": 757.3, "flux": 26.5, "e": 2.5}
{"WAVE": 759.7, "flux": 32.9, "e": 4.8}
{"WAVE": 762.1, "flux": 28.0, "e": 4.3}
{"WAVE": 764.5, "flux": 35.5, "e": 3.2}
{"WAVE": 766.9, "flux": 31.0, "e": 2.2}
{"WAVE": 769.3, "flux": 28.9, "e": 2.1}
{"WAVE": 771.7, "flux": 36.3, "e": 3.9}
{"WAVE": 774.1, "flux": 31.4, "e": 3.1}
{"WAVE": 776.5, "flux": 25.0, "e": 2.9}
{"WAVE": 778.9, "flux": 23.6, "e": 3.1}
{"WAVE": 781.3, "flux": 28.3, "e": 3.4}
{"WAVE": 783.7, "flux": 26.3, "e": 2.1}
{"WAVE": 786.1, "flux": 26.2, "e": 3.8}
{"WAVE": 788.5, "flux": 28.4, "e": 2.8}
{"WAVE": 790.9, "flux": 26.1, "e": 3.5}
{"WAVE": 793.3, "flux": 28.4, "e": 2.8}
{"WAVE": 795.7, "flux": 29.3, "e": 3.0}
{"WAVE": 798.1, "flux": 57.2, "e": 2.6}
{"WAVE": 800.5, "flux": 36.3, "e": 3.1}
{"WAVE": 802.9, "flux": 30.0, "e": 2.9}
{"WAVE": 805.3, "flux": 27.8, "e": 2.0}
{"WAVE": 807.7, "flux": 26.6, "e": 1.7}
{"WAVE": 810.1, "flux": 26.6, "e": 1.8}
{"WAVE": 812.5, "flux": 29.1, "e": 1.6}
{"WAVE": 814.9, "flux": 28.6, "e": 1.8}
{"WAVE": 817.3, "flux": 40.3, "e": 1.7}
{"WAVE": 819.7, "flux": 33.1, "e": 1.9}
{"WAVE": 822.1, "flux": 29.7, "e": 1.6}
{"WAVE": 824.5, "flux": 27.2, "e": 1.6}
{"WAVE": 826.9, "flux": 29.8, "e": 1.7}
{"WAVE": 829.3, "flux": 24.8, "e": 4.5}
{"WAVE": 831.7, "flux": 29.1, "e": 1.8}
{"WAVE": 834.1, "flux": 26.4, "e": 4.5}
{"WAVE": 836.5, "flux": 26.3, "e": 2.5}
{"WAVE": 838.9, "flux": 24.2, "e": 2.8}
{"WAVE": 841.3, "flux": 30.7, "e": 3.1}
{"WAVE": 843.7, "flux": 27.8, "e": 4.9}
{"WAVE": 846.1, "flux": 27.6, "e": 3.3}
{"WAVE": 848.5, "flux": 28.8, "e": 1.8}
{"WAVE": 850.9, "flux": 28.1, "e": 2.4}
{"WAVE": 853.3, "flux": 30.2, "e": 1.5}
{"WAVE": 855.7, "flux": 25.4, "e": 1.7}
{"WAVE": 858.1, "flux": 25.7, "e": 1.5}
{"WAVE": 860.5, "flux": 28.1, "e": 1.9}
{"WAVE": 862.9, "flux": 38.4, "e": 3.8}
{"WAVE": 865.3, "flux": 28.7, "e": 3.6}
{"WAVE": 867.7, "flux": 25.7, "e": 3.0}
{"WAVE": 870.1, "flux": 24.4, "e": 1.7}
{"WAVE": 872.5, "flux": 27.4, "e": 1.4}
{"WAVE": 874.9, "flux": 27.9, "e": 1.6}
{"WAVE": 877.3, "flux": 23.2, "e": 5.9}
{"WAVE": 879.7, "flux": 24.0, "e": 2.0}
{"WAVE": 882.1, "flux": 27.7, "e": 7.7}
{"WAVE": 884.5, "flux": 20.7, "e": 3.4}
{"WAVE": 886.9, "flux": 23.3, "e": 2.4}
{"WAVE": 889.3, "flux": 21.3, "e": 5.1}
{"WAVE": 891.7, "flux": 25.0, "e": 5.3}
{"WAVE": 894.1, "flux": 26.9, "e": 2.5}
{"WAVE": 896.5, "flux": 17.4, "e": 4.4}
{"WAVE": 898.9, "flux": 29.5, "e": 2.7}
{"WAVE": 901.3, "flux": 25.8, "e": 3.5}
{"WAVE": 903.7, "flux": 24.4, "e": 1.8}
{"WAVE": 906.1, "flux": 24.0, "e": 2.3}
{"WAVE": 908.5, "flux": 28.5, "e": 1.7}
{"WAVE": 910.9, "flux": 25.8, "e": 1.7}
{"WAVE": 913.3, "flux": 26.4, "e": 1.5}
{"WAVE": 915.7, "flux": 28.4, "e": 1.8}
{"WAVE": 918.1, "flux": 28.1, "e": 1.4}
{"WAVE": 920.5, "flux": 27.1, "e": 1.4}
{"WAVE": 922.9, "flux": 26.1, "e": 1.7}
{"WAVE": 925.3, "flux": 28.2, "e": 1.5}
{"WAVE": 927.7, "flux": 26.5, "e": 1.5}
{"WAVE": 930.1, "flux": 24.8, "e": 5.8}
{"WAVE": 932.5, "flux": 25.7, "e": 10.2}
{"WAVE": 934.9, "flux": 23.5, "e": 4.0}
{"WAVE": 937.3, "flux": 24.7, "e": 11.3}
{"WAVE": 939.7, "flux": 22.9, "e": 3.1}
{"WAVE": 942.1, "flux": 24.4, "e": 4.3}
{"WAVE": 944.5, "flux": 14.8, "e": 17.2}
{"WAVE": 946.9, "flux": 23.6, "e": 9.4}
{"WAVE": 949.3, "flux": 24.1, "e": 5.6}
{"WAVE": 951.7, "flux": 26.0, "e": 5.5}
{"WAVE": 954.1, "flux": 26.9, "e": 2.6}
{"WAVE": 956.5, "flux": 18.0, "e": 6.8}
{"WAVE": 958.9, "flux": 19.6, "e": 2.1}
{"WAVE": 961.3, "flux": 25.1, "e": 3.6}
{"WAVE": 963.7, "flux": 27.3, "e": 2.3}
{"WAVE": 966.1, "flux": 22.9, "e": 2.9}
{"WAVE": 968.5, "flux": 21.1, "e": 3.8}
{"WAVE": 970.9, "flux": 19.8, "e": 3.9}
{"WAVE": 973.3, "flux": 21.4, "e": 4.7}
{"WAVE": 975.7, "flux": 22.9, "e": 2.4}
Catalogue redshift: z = 0.22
